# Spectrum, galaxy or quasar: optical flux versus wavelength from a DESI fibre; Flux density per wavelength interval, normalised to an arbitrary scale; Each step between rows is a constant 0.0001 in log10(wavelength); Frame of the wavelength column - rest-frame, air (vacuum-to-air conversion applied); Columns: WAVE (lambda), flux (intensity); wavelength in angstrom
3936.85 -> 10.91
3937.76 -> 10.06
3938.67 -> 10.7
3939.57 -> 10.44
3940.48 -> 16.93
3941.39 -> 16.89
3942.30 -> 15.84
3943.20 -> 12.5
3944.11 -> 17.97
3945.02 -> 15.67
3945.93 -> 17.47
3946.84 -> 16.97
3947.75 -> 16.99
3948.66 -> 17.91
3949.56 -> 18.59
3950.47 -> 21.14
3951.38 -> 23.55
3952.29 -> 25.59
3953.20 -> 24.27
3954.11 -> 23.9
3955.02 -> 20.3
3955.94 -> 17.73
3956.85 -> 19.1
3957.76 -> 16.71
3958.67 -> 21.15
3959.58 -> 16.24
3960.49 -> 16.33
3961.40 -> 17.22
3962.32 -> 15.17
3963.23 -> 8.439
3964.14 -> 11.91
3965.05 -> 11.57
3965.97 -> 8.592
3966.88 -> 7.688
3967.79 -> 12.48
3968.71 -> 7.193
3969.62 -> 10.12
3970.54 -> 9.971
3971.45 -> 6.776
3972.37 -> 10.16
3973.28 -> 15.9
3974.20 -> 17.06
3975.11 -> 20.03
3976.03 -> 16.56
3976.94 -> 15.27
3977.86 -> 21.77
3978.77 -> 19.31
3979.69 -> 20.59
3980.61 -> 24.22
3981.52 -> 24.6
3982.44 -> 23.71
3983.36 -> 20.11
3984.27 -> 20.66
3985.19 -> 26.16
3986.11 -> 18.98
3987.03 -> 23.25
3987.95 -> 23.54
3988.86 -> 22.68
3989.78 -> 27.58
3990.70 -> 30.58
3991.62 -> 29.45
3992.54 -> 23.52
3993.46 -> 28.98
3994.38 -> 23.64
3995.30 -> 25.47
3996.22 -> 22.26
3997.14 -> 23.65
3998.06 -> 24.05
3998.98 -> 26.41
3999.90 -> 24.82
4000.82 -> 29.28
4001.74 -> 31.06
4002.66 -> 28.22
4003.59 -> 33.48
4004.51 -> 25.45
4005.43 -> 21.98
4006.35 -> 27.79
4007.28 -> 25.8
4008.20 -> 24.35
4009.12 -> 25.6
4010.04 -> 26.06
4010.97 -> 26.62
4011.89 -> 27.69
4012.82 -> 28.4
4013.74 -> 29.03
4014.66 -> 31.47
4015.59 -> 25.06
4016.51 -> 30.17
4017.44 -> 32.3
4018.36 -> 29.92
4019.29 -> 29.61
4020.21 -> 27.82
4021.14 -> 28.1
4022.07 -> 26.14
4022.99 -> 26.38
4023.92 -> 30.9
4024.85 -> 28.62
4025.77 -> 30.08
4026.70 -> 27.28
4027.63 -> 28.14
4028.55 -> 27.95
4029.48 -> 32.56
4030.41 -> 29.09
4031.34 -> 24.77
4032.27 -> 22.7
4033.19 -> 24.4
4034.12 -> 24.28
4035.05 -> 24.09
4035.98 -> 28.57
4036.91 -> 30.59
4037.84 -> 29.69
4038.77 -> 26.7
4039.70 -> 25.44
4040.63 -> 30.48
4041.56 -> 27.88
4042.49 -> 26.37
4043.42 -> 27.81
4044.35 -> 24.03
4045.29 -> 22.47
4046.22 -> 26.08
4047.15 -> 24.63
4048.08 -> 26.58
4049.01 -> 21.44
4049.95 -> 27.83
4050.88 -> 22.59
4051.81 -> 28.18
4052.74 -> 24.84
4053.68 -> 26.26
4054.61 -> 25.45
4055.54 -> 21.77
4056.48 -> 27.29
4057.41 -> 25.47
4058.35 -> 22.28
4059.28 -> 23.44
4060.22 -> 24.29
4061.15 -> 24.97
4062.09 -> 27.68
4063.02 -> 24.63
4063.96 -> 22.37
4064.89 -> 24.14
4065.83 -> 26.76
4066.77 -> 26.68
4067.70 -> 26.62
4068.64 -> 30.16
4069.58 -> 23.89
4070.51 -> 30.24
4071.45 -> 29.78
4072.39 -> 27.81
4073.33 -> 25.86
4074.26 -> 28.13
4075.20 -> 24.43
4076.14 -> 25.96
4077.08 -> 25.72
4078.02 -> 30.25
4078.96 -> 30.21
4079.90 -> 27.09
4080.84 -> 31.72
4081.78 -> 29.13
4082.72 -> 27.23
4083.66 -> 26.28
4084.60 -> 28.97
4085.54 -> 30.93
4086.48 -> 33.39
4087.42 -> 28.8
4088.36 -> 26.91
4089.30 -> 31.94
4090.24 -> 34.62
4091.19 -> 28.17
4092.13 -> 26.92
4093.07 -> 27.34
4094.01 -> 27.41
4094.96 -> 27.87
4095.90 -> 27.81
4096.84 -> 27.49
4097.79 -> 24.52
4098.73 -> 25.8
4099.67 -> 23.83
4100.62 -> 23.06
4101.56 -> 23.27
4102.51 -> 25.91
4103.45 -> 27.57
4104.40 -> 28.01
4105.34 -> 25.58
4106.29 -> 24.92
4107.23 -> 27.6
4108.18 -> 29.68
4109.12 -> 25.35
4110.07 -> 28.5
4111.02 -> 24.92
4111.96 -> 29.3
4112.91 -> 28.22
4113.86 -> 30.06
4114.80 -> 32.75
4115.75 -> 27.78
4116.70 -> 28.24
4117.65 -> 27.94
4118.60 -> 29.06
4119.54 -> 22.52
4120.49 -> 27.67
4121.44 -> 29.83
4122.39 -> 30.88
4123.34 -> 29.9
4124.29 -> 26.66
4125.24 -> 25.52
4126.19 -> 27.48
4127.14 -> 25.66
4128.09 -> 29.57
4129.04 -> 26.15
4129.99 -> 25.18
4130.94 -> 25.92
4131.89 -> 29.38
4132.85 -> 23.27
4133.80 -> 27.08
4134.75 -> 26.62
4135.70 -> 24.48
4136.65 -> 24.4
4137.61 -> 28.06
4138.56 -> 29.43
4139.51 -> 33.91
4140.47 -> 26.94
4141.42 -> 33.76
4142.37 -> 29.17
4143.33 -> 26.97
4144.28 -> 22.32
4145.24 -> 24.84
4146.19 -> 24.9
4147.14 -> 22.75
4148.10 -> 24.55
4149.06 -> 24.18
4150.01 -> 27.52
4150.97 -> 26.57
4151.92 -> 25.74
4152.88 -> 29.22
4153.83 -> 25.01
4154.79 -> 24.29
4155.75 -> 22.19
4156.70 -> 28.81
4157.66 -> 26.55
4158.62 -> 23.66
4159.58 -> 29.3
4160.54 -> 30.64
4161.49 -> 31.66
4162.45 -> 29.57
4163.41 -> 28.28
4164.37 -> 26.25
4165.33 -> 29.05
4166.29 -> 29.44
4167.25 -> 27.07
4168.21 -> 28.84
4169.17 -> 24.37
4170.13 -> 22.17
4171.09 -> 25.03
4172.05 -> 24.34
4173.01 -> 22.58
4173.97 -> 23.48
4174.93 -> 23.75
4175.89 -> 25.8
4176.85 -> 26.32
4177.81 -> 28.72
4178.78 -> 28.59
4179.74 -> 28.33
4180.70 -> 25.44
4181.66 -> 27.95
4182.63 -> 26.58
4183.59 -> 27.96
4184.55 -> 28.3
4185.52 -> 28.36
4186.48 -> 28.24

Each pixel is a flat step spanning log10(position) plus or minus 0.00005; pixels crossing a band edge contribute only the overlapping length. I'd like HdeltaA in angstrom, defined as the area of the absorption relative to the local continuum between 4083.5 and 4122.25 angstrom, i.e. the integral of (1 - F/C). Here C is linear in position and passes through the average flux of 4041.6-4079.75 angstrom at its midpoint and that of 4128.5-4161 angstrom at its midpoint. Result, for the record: -2.2 angstrom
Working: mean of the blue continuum 25.9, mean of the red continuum 26.6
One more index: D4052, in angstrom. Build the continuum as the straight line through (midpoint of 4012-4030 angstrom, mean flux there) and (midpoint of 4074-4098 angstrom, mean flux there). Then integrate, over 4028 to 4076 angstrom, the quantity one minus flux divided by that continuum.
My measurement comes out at 4.3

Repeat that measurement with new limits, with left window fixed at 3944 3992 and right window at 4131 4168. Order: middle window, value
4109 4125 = -1.7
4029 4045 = -4.0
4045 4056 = -1.3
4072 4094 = -4.4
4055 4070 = -1.5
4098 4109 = -0.5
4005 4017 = -3.9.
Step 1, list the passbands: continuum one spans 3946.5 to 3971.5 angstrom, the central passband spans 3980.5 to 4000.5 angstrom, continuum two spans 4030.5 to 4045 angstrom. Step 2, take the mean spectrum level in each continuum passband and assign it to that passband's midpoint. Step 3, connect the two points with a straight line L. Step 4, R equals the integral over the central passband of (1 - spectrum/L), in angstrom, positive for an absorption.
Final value -4.3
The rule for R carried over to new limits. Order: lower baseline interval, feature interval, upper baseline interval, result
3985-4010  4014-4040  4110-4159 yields -1.9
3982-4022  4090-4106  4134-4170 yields 0.1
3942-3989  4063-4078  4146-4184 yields -3.0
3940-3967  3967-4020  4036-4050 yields -4.2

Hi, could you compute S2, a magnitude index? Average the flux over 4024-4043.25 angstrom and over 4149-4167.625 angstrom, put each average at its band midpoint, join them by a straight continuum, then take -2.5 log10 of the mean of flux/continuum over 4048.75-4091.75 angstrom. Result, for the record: 0.02 mag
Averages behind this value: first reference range 27.6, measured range 27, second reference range 27.3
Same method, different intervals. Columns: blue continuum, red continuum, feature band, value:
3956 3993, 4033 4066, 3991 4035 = -0.244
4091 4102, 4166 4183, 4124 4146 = -0.041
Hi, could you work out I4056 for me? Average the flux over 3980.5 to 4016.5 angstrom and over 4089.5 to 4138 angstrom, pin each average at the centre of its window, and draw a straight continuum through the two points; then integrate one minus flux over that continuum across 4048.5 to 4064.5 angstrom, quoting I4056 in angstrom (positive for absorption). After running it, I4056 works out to 1.1 angstrom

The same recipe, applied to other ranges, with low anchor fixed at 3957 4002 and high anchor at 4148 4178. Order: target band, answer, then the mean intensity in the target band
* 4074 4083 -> -1.9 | 28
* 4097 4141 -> -4.3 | 27.1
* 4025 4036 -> -2.9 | 27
